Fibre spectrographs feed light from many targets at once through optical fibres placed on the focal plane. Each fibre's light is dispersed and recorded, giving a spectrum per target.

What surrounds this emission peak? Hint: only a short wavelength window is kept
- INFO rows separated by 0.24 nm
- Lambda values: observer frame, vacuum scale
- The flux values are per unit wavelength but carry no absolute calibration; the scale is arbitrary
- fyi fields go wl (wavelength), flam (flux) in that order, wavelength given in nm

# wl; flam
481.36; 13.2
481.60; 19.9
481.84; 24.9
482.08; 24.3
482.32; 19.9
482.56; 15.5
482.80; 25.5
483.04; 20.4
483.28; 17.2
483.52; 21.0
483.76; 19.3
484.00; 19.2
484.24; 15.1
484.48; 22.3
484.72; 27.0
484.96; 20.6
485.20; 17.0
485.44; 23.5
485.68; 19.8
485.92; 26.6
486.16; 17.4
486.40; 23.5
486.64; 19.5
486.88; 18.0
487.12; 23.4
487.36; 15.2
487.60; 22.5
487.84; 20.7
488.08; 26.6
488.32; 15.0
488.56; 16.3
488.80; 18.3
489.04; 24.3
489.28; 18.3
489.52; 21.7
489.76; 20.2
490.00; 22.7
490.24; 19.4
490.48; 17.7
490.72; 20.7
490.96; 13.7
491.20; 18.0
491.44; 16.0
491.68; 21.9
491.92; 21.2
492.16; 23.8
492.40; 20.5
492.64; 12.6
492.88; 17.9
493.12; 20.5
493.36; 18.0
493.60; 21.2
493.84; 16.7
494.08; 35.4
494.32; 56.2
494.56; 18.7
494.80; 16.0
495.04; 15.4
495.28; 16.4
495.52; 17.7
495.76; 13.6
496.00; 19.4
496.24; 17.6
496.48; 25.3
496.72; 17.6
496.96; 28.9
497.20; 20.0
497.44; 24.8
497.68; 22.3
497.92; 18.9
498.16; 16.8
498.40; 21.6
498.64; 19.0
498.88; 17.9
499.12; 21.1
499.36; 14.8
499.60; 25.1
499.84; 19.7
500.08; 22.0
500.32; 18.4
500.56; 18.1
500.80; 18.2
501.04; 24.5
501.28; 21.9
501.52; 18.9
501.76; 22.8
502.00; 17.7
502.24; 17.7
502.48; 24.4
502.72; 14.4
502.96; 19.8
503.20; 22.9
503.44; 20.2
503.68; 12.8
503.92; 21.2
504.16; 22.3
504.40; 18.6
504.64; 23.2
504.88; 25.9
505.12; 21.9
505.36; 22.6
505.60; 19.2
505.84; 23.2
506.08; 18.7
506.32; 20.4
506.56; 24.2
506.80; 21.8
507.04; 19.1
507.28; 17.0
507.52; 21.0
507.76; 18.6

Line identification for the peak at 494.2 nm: Hgamma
